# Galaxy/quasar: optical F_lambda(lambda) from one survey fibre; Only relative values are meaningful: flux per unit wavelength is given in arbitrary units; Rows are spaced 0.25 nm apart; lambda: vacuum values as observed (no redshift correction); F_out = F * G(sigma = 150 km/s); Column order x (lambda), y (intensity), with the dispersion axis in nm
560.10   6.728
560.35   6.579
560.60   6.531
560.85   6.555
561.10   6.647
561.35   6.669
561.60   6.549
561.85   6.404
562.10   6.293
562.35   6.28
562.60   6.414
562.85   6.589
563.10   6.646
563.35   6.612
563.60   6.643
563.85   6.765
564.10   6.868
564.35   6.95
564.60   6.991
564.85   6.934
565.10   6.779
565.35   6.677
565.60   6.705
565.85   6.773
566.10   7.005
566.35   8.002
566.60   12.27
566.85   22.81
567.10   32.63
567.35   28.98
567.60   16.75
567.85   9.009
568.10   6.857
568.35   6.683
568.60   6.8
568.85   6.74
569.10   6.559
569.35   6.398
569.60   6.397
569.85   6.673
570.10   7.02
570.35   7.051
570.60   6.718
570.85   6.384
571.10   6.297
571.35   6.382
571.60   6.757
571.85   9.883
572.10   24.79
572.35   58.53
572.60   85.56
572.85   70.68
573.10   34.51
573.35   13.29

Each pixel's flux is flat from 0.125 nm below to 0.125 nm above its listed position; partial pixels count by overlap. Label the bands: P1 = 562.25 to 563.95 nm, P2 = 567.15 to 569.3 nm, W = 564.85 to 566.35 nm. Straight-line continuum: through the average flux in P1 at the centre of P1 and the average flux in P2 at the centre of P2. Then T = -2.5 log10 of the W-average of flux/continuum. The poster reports 0.29 mag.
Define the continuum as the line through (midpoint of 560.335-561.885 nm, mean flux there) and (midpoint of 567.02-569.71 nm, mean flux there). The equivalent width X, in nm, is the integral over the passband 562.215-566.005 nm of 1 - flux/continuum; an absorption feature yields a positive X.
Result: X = 0.87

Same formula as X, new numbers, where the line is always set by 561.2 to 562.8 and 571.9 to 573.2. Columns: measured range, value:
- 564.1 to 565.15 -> 0.64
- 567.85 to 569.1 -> 1.00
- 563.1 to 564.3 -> 0.61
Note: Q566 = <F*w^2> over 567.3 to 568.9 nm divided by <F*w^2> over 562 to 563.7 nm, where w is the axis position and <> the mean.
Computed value 1.74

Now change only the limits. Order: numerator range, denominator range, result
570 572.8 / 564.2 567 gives 2.47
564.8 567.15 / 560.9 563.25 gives 1.74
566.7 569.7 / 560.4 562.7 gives 2.06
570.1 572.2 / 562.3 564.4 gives 1.39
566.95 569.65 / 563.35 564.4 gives 1.86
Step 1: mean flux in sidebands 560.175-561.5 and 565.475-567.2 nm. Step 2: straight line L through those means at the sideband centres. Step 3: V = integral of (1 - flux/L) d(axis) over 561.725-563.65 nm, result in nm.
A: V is 0.52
